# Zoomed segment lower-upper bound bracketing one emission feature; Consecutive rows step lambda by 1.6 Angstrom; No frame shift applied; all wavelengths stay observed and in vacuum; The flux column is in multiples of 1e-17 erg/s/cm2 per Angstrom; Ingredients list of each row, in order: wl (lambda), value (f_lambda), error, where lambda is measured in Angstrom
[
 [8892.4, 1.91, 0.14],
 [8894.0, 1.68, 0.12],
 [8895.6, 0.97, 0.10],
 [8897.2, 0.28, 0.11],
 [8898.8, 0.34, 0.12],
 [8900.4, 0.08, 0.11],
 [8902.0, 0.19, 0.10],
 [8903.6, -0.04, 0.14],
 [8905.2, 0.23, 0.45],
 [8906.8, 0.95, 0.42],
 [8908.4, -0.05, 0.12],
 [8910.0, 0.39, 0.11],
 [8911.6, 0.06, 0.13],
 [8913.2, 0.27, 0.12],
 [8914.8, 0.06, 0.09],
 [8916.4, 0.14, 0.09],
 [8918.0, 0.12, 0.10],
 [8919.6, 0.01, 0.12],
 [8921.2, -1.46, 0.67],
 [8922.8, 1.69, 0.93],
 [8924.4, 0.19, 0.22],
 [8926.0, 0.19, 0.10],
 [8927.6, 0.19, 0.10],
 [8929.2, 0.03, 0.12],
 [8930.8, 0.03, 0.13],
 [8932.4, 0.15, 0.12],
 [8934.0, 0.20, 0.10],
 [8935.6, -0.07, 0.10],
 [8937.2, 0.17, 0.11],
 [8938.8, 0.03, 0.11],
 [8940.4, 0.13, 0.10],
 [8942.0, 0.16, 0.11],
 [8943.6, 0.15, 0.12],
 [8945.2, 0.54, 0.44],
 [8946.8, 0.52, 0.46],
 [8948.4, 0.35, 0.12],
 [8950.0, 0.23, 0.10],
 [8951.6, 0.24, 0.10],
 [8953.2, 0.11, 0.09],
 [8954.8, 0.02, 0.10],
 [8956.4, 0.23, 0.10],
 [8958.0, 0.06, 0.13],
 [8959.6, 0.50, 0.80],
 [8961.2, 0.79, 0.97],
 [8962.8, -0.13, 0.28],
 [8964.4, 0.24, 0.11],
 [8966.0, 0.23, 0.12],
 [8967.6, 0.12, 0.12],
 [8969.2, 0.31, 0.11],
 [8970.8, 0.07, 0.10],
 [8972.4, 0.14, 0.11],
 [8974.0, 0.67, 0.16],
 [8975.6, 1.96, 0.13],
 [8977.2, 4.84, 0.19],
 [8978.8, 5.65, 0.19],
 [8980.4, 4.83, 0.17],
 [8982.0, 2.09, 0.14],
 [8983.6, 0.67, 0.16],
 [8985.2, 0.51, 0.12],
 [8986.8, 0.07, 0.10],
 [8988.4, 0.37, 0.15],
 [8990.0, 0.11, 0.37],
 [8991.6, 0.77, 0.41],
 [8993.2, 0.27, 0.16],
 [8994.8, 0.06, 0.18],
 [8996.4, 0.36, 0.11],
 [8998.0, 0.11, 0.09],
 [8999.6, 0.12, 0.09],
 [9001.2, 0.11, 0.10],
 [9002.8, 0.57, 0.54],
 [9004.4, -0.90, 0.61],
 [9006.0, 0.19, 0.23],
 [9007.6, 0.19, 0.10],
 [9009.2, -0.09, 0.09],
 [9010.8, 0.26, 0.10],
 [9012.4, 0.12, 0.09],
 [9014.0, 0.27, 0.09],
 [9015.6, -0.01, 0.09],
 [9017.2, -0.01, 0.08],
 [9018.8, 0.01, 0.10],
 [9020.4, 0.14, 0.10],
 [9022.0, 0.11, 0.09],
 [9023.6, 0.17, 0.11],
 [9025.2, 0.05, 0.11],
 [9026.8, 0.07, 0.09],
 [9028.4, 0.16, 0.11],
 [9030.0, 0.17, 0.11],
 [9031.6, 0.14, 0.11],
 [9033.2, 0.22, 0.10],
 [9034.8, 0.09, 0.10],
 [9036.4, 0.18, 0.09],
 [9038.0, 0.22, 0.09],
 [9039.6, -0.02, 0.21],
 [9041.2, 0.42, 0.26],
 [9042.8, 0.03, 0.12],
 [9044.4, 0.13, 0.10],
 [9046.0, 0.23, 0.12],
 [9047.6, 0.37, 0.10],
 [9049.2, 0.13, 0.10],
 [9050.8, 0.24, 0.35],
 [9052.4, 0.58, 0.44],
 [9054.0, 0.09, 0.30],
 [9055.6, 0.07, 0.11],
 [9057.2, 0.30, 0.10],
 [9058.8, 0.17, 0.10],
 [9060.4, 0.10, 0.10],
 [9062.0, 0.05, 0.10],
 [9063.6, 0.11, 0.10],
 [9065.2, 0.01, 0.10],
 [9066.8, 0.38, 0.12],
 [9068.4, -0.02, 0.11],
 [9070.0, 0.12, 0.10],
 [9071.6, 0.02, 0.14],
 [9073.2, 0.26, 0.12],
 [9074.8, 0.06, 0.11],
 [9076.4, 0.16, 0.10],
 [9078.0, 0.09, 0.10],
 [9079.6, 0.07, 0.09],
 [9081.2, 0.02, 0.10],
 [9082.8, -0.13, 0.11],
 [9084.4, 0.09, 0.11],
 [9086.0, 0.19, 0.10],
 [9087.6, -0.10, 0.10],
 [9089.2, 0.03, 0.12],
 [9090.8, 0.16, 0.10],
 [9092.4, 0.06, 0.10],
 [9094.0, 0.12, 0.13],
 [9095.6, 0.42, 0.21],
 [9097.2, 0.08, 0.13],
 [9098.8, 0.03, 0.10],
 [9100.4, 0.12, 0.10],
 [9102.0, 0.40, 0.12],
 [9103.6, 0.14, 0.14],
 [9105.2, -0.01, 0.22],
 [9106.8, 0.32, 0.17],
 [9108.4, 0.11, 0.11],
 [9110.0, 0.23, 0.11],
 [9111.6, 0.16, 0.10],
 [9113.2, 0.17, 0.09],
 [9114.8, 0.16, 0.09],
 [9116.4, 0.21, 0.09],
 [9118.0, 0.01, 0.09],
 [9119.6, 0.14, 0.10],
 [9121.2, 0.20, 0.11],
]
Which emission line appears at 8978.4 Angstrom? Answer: [O III]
